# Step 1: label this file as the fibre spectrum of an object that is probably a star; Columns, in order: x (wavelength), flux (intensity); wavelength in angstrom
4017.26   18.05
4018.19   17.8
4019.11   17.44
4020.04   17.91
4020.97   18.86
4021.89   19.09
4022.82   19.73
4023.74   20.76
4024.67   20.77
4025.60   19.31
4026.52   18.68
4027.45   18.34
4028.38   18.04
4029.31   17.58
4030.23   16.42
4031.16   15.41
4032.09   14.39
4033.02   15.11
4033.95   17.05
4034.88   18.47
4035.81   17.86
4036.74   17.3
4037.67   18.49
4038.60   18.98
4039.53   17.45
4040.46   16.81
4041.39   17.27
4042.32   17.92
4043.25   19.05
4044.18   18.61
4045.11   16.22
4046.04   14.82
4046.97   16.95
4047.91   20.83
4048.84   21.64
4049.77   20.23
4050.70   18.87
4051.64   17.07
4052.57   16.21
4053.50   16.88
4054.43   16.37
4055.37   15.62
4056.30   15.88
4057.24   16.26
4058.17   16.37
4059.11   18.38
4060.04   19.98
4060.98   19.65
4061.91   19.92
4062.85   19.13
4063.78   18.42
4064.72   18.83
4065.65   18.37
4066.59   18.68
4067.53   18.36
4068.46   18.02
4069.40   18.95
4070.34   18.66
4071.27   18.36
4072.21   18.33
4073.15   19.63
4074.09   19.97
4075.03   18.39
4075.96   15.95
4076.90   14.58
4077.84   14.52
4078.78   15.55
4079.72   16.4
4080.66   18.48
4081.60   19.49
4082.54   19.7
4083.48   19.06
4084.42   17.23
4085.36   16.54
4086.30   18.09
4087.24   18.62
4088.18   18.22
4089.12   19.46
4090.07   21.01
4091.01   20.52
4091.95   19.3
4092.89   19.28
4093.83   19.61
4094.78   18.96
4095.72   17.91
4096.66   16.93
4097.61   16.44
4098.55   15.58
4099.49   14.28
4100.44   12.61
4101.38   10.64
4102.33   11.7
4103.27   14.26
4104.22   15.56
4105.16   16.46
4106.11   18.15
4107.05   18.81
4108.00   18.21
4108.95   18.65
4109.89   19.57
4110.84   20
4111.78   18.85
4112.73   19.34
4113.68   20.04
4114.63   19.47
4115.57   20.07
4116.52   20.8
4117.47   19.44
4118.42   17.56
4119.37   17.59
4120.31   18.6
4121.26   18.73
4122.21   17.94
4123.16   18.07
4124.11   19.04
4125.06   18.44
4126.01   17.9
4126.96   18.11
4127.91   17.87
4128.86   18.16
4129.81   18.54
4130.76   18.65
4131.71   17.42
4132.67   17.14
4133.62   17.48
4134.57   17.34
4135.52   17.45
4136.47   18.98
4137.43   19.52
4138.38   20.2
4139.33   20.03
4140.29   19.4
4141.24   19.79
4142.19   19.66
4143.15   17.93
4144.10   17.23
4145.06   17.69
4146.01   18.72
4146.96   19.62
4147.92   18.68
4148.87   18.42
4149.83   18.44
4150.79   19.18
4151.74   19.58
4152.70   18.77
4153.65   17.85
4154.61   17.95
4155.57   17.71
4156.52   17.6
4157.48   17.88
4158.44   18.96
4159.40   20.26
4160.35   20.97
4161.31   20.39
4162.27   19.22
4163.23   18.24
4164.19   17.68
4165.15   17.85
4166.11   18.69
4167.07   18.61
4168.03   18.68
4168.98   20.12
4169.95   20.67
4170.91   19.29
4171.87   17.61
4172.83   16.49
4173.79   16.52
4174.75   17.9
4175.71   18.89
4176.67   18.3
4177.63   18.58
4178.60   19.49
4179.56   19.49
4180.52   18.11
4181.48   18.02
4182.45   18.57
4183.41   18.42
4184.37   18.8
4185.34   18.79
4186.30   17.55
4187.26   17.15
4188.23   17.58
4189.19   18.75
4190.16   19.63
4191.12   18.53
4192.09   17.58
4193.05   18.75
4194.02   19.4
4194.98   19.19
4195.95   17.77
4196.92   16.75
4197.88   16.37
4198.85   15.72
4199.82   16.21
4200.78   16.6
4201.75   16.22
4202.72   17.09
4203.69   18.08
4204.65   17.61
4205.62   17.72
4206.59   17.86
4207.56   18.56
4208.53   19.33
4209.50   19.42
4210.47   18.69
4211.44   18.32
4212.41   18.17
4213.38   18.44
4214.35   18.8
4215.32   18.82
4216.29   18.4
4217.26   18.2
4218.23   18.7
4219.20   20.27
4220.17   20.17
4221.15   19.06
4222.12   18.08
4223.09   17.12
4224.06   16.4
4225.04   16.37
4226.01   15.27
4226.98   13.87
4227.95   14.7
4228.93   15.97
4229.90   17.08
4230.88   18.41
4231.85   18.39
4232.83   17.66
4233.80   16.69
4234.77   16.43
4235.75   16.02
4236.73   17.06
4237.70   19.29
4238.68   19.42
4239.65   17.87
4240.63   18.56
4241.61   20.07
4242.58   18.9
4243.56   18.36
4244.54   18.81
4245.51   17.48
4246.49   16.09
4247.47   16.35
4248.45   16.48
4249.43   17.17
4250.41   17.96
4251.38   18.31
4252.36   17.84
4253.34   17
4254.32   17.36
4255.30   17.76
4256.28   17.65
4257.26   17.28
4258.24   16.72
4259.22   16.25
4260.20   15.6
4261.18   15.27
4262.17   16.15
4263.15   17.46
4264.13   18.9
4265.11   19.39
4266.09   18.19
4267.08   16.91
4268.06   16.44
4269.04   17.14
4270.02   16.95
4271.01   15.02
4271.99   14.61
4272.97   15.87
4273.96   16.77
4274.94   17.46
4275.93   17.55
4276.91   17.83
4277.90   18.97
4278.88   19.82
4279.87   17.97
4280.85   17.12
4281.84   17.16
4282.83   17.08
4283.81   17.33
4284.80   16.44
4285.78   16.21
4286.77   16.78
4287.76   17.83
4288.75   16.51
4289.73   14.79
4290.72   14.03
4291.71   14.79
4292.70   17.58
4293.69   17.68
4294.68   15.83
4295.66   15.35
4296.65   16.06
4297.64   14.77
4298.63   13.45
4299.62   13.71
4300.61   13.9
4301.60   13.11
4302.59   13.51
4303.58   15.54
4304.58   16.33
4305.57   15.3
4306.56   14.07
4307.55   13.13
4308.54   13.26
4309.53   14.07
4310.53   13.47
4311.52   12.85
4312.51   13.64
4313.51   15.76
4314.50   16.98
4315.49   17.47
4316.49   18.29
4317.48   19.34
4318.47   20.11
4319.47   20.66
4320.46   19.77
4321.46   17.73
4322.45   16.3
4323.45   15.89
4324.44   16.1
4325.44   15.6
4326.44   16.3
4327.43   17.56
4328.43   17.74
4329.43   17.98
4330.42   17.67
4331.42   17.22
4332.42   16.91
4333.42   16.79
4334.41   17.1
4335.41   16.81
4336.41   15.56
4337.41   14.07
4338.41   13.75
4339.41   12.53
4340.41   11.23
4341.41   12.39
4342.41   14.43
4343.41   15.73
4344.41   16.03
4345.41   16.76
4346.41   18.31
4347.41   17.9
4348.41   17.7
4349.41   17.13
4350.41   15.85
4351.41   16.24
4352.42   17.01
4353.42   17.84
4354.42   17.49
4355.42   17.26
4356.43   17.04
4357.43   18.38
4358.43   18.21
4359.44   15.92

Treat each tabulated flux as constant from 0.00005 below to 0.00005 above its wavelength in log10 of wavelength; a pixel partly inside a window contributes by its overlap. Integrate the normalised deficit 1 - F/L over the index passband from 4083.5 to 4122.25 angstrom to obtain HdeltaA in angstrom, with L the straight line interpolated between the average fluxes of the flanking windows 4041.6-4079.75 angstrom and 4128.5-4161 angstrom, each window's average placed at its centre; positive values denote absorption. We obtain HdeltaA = 0.89 angstrom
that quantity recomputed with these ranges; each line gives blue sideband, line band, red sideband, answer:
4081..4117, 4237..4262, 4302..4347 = -1.5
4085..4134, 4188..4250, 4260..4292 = -1.9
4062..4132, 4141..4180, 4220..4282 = -2.1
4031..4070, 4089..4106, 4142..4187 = 1.4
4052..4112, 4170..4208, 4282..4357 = -2.4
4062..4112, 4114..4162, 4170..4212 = -2.1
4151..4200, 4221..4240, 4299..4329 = 0.4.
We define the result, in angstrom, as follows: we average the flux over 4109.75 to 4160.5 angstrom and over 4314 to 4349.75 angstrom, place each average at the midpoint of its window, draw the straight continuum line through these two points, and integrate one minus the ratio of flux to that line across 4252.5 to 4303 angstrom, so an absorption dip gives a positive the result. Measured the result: 2.1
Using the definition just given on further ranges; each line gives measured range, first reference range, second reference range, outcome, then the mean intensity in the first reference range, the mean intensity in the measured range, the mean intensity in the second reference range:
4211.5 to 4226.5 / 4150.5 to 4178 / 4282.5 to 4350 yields -0.41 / 18.6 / 18.2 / 15.9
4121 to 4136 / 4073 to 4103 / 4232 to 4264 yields -0.59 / 17.3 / 18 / 17.4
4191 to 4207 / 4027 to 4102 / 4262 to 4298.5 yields -0.31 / 17.7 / 17.5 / 16.8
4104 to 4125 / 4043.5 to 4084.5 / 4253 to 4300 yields -1.25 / 18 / 18.7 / 16.7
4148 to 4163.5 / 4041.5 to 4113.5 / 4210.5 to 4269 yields -1.03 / 17.8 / 18.8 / 17.6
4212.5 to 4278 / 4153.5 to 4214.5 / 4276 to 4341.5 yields -0.86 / 18.3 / 17.4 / 16.1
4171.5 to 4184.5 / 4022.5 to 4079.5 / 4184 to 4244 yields -0.26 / 17.9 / 18.2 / 17.9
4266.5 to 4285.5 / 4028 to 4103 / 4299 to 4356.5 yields -0.86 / 17.6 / 17.1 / 16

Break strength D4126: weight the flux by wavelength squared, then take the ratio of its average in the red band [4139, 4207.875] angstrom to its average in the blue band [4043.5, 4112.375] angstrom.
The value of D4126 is 1.08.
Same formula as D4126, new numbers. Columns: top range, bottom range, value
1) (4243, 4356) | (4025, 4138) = 1.02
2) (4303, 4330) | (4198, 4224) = 0.95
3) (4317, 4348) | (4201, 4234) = 0.98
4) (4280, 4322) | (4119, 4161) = 0.93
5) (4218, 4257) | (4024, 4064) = 1.08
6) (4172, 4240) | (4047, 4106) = 1.08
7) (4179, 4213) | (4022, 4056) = 1.09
